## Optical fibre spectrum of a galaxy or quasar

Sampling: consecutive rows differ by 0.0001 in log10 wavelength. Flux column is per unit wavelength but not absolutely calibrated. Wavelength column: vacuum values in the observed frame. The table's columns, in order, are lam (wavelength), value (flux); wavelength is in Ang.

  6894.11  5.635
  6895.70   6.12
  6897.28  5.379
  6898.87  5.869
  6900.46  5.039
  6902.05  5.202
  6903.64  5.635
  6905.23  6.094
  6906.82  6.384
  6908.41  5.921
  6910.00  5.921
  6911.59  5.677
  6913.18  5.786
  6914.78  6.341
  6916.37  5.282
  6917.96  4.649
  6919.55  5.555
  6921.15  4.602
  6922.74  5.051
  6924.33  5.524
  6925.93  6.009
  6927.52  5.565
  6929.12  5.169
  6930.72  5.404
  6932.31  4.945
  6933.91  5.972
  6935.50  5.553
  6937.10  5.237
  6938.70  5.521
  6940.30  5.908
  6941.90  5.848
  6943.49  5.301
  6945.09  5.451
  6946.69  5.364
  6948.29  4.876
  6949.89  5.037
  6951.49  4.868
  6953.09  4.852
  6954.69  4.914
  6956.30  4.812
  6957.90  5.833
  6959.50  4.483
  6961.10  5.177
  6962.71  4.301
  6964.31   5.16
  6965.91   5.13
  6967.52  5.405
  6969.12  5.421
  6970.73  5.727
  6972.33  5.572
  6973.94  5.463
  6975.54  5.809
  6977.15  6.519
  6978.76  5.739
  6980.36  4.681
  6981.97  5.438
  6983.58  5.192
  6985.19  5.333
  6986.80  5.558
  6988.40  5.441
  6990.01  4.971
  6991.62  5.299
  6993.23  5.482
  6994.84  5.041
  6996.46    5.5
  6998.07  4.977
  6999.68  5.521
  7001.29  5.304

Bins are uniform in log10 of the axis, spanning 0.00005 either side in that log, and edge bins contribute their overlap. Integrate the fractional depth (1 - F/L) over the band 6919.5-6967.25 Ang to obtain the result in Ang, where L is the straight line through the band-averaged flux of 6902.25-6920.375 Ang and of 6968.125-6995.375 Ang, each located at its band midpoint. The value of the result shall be 3.1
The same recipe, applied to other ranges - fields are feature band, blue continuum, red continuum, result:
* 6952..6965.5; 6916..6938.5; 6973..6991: 1.2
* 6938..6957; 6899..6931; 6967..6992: 1.0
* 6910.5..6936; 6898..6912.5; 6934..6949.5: 0.7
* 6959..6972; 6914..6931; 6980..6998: 0.4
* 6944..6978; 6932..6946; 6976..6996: 1.4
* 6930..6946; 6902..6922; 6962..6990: 0.1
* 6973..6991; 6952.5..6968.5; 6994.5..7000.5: -1.1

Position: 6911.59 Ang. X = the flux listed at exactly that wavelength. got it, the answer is 5.677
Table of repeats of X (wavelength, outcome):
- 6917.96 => 4.649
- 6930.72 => 5.404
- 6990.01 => 4.971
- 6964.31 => 5.16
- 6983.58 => 5.192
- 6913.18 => 5.786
